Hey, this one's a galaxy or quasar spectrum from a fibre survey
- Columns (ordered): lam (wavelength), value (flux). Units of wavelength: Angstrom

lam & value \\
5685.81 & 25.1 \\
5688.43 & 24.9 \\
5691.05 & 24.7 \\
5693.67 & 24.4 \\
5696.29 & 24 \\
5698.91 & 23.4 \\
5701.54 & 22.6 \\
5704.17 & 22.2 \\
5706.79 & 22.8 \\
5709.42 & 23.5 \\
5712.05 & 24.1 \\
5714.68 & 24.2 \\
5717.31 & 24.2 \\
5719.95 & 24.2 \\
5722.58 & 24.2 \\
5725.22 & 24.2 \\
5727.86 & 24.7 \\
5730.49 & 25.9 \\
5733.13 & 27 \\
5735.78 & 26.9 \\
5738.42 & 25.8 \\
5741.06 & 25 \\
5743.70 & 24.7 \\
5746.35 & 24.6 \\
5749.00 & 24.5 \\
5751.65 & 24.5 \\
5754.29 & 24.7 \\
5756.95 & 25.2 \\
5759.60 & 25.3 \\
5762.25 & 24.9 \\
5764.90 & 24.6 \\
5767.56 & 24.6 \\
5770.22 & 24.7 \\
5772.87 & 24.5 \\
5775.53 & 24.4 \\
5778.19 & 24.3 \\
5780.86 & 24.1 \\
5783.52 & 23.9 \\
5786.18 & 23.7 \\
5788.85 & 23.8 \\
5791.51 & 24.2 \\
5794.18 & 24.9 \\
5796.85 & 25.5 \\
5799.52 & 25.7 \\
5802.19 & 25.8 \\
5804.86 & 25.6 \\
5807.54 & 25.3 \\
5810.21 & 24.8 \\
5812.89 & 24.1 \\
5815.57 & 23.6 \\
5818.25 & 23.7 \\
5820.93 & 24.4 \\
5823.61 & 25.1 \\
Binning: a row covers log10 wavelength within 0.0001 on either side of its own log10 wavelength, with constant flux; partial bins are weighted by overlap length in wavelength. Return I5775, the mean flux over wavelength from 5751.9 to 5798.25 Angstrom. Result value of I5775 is 24.6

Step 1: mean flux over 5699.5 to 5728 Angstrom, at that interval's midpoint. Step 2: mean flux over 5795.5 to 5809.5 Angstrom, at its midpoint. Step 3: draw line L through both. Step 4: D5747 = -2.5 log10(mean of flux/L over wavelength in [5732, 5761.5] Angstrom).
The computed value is -0.04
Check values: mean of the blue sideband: 23.7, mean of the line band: 25.3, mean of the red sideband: 25.5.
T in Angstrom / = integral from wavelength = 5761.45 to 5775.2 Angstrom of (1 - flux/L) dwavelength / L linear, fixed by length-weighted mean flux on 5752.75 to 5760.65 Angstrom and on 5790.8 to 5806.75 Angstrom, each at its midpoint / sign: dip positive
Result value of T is 0.3 Angstrom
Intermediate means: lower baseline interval 25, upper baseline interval 25.3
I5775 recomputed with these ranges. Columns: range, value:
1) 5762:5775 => 24.6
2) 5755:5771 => 24.9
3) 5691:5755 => 24.4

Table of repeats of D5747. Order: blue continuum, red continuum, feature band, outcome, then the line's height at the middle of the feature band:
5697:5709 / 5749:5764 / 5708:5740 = -0.06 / 23.7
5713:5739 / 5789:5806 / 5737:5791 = 0.02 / 25.1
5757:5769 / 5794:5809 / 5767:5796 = 0.04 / 25.2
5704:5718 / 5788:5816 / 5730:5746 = -0.08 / 24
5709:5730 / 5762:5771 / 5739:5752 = -0.01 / 24.5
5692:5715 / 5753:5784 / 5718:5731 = -0.03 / 23.8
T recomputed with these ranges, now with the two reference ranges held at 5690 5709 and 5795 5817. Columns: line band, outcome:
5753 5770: -0.35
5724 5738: -1.08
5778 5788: 0.30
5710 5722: -0.23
